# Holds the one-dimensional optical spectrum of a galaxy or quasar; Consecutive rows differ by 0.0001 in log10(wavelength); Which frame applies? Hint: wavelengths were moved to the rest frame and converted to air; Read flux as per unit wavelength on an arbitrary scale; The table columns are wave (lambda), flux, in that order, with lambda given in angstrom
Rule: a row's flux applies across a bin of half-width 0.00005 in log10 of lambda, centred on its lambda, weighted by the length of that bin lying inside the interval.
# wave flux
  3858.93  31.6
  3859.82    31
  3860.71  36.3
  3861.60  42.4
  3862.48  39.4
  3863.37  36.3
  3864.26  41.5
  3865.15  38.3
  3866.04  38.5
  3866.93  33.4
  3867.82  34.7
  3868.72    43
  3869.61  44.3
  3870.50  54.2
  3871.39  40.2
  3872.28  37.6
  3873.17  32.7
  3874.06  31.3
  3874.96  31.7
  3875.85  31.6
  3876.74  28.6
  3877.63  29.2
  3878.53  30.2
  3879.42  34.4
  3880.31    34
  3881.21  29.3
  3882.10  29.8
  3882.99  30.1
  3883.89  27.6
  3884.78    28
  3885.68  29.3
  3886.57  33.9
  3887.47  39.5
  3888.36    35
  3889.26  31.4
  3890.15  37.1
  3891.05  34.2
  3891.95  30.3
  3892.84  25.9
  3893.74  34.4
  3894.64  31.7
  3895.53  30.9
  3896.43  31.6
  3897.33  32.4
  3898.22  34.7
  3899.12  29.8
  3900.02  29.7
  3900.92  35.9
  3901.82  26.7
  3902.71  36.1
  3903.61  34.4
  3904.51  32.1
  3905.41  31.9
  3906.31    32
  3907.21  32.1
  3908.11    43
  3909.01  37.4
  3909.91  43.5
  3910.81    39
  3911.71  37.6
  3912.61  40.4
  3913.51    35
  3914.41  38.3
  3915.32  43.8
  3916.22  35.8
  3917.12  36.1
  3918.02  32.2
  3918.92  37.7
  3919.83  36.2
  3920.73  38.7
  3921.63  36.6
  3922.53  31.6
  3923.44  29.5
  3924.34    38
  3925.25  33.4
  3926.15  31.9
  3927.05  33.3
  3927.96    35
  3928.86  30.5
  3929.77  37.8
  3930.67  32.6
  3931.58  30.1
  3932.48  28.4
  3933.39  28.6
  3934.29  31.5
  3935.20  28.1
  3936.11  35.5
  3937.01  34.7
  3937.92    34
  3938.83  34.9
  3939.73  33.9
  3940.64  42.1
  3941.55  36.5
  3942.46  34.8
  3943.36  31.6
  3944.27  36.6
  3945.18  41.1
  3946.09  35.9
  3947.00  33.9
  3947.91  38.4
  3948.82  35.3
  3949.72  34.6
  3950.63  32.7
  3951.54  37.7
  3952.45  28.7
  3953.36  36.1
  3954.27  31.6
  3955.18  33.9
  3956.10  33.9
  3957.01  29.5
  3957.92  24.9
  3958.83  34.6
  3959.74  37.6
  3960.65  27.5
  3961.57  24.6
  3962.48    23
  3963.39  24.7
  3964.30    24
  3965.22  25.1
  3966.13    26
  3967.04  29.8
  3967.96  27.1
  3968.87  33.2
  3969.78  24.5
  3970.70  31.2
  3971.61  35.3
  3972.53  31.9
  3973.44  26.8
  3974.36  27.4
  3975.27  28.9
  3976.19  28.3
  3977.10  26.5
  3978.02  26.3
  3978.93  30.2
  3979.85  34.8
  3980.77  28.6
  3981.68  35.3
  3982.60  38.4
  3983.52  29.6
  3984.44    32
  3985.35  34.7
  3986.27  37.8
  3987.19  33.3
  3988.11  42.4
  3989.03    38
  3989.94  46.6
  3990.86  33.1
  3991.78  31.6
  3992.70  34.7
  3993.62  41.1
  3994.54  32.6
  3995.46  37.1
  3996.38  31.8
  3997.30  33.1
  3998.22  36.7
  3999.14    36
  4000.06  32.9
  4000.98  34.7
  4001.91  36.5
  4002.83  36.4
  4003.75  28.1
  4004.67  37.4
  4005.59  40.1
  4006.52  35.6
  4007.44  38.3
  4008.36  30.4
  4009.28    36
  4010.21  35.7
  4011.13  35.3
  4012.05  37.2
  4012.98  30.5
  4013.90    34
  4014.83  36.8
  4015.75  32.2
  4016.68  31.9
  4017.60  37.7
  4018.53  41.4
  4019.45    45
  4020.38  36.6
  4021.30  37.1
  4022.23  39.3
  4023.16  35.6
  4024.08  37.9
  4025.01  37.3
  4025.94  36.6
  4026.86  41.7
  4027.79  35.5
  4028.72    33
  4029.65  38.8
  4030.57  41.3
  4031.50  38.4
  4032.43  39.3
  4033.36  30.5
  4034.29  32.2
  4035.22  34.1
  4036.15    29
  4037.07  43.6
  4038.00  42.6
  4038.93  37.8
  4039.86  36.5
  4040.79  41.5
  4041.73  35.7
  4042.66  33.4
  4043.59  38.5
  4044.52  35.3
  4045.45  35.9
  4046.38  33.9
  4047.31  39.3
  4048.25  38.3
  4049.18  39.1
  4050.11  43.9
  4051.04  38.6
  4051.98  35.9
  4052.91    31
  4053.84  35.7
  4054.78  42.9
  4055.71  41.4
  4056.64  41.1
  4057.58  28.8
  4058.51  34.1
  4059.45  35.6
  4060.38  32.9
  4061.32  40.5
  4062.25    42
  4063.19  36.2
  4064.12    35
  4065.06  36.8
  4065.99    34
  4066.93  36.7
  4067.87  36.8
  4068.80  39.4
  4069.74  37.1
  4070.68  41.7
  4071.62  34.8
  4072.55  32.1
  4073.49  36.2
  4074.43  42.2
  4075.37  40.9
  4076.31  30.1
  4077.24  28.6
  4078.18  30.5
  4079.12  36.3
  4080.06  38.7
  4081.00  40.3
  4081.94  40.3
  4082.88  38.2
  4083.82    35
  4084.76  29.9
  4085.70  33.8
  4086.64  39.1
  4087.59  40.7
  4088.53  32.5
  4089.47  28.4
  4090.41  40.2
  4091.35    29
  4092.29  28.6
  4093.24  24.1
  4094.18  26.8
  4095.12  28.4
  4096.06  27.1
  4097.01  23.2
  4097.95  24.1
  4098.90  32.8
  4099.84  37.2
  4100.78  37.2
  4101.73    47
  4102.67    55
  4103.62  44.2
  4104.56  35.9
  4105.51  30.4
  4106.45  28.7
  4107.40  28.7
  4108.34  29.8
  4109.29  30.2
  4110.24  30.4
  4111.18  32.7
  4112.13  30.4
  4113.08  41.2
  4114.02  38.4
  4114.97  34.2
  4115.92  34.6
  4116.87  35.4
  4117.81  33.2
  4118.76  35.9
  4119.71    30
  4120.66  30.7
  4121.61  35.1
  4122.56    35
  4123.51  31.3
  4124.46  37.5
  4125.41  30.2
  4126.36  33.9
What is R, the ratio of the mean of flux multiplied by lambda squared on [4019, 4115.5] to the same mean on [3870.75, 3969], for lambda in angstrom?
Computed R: 1.16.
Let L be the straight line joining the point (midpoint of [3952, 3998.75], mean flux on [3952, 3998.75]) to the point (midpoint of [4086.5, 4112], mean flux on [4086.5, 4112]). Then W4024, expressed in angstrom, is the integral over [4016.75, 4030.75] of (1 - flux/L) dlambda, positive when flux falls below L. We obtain -2.6 angstrom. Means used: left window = 31.7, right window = 32.9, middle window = 38.1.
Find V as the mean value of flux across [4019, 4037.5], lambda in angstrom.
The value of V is 37.1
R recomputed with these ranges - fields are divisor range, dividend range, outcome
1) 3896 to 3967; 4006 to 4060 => 1.15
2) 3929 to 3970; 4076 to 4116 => 1.13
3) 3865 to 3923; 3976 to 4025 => 1.07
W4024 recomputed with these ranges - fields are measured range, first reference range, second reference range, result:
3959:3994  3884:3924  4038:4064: 4.35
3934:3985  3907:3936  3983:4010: 5.19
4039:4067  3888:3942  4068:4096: -2.07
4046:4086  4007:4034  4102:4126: -1.27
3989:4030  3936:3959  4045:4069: -0.13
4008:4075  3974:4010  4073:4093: -4.22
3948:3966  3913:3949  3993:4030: 2.33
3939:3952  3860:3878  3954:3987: -1.75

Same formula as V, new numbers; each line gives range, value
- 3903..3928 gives 36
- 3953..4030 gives 33.5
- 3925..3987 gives 31.9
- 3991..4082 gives 36.4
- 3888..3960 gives 34.2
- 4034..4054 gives 37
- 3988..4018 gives 35.4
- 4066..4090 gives 36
